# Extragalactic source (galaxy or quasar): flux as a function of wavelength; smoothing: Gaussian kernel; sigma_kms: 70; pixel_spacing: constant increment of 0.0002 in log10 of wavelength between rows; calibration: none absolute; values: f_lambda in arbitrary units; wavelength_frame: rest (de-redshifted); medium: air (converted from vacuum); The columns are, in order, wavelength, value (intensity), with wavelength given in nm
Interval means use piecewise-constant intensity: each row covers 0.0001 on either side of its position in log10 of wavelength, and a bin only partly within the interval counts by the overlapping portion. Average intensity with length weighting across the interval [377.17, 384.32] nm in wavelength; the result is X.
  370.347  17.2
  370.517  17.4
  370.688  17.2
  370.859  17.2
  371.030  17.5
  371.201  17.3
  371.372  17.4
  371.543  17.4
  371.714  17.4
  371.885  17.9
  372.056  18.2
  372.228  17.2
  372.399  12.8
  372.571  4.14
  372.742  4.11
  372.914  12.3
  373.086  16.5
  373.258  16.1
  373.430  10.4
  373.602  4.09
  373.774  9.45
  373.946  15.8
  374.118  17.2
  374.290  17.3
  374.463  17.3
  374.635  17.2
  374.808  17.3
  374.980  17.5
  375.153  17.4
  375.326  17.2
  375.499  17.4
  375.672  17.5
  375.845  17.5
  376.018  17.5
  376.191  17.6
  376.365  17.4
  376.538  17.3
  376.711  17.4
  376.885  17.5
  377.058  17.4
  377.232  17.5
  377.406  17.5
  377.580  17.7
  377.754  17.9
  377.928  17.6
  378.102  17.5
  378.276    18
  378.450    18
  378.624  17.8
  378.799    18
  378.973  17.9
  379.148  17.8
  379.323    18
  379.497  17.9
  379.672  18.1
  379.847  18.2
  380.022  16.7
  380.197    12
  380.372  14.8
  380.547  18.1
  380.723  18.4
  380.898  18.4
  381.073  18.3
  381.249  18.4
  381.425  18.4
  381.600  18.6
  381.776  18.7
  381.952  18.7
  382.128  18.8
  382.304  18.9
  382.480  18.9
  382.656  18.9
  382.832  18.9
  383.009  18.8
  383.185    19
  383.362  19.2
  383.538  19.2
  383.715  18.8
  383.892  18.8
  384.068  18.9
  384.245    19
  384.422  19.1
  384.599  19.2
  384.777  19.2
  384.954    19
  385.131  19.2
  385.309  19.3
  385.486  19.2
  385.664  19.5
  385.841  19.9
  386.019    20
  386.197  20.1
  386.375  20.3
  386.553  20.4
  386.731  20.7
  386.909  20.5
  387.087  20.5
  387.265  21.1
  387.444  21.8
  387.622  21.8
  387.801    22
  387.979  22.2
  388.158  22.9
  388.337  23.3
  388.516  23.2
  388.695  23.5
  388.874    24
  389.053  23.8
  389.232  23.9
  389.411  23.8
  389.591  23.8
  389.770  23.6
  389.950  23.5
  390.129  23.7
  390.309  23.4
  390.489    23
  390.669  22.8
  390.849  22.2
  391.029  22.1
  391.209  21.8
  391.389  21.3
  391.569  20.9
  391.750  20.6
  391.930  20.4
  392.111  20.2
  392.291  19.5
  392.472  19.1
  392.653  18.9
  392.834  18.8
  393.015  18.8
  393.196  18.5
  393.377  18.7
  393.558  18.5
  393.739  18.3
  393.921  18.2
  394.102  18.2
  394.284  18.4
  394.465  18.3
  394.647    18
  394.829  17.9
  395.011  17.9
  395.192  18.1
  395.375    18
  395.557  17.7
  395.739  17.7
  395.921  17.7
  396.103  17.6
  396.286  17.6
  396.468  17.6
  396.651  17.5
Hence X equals 18.1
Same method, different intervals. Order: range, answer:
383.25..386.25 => 19.3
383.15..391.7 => 21.2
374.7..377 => 17.4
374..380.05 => 17.6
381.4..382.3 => 18.7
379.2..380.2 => 17.3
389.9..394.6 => 20.3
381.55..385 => 18.9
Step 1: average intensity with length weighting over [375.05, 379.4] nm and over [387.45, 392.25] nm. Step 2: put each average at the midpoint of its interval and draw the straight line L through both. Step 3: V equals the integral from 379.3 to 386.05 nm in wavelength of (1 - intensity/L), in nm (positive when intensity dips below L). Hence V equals 0.429 nm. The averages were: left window 17.6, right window 22.6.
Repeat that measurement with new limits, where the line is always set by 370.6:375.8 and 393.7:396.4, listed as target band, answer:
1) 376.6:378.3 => -0.20 nm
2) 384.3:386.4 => -0.35 nm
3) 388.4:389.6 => -0.45 nm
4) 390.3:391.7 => -0.37 nm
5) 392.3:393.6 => -0.08 nm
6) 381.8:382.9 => -0.17 nm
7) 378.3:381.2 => -0.26 nm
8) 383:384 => -0.15 nm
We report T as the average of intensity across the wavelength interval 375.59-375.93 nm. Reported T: 17.5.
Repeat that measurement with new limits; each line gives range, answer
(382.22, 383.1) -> 18.9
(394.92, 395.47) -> 18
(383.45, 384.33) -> 18.9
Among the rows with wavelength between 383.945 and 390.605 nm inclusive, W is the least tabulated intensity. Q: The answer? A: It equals 18.9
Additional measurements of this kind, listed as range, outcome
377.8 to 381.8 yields 12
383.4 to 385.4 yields 18.8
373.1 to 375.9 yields 4.09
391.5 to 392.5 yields 19.1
